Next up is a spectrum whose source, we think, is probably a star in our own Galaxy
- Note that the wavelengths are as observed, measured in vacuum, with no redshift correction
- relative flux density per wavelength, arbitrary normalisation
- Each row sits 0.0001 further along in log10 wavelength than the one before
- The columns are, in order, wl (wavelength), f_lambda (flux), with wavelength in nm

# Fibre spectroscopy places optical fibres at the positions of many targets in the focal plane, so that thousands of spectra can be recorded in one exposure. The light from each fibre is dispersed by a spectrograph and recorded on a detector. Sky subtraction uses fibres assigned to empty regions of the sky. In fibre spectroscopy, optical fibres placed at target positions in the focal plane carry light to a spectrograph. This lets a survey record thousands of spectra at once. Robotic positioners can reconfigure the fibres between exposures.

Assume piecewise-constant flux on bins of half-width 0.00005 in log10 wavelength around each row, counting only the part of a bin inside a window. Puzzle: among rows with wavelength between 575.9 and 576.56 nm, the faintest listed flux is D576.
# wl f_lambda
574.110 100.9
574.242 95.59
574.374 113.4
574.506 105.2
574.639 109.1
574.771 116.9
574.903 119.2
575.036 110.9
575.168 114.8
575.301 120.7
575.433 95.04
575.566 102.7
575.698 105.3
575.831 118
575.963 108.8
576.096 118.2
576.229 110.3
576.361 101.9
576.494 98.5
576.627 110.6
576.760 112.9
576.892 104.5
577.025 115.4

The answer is 98.5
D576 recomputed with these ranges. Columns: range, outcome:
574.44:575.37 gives 105.2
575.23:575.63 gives 95.04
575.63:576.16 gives 105.3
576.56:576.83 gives 110.6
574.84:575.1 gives 110.9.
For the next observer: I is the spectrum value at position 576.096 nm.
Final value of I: 118.2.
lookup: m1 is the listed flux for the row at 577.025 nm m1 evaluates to 115.4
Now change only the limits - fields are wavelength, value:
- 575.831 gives 118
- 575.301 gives 120.7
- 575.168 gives 114.8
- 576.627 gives 110.6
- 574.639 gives 109.1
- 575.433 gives 95.04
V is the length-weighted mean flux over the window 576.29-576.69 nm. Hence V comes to 104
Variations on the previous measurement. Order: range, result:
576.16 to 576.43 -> 106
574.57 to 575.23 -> 114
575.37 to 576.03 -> 106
